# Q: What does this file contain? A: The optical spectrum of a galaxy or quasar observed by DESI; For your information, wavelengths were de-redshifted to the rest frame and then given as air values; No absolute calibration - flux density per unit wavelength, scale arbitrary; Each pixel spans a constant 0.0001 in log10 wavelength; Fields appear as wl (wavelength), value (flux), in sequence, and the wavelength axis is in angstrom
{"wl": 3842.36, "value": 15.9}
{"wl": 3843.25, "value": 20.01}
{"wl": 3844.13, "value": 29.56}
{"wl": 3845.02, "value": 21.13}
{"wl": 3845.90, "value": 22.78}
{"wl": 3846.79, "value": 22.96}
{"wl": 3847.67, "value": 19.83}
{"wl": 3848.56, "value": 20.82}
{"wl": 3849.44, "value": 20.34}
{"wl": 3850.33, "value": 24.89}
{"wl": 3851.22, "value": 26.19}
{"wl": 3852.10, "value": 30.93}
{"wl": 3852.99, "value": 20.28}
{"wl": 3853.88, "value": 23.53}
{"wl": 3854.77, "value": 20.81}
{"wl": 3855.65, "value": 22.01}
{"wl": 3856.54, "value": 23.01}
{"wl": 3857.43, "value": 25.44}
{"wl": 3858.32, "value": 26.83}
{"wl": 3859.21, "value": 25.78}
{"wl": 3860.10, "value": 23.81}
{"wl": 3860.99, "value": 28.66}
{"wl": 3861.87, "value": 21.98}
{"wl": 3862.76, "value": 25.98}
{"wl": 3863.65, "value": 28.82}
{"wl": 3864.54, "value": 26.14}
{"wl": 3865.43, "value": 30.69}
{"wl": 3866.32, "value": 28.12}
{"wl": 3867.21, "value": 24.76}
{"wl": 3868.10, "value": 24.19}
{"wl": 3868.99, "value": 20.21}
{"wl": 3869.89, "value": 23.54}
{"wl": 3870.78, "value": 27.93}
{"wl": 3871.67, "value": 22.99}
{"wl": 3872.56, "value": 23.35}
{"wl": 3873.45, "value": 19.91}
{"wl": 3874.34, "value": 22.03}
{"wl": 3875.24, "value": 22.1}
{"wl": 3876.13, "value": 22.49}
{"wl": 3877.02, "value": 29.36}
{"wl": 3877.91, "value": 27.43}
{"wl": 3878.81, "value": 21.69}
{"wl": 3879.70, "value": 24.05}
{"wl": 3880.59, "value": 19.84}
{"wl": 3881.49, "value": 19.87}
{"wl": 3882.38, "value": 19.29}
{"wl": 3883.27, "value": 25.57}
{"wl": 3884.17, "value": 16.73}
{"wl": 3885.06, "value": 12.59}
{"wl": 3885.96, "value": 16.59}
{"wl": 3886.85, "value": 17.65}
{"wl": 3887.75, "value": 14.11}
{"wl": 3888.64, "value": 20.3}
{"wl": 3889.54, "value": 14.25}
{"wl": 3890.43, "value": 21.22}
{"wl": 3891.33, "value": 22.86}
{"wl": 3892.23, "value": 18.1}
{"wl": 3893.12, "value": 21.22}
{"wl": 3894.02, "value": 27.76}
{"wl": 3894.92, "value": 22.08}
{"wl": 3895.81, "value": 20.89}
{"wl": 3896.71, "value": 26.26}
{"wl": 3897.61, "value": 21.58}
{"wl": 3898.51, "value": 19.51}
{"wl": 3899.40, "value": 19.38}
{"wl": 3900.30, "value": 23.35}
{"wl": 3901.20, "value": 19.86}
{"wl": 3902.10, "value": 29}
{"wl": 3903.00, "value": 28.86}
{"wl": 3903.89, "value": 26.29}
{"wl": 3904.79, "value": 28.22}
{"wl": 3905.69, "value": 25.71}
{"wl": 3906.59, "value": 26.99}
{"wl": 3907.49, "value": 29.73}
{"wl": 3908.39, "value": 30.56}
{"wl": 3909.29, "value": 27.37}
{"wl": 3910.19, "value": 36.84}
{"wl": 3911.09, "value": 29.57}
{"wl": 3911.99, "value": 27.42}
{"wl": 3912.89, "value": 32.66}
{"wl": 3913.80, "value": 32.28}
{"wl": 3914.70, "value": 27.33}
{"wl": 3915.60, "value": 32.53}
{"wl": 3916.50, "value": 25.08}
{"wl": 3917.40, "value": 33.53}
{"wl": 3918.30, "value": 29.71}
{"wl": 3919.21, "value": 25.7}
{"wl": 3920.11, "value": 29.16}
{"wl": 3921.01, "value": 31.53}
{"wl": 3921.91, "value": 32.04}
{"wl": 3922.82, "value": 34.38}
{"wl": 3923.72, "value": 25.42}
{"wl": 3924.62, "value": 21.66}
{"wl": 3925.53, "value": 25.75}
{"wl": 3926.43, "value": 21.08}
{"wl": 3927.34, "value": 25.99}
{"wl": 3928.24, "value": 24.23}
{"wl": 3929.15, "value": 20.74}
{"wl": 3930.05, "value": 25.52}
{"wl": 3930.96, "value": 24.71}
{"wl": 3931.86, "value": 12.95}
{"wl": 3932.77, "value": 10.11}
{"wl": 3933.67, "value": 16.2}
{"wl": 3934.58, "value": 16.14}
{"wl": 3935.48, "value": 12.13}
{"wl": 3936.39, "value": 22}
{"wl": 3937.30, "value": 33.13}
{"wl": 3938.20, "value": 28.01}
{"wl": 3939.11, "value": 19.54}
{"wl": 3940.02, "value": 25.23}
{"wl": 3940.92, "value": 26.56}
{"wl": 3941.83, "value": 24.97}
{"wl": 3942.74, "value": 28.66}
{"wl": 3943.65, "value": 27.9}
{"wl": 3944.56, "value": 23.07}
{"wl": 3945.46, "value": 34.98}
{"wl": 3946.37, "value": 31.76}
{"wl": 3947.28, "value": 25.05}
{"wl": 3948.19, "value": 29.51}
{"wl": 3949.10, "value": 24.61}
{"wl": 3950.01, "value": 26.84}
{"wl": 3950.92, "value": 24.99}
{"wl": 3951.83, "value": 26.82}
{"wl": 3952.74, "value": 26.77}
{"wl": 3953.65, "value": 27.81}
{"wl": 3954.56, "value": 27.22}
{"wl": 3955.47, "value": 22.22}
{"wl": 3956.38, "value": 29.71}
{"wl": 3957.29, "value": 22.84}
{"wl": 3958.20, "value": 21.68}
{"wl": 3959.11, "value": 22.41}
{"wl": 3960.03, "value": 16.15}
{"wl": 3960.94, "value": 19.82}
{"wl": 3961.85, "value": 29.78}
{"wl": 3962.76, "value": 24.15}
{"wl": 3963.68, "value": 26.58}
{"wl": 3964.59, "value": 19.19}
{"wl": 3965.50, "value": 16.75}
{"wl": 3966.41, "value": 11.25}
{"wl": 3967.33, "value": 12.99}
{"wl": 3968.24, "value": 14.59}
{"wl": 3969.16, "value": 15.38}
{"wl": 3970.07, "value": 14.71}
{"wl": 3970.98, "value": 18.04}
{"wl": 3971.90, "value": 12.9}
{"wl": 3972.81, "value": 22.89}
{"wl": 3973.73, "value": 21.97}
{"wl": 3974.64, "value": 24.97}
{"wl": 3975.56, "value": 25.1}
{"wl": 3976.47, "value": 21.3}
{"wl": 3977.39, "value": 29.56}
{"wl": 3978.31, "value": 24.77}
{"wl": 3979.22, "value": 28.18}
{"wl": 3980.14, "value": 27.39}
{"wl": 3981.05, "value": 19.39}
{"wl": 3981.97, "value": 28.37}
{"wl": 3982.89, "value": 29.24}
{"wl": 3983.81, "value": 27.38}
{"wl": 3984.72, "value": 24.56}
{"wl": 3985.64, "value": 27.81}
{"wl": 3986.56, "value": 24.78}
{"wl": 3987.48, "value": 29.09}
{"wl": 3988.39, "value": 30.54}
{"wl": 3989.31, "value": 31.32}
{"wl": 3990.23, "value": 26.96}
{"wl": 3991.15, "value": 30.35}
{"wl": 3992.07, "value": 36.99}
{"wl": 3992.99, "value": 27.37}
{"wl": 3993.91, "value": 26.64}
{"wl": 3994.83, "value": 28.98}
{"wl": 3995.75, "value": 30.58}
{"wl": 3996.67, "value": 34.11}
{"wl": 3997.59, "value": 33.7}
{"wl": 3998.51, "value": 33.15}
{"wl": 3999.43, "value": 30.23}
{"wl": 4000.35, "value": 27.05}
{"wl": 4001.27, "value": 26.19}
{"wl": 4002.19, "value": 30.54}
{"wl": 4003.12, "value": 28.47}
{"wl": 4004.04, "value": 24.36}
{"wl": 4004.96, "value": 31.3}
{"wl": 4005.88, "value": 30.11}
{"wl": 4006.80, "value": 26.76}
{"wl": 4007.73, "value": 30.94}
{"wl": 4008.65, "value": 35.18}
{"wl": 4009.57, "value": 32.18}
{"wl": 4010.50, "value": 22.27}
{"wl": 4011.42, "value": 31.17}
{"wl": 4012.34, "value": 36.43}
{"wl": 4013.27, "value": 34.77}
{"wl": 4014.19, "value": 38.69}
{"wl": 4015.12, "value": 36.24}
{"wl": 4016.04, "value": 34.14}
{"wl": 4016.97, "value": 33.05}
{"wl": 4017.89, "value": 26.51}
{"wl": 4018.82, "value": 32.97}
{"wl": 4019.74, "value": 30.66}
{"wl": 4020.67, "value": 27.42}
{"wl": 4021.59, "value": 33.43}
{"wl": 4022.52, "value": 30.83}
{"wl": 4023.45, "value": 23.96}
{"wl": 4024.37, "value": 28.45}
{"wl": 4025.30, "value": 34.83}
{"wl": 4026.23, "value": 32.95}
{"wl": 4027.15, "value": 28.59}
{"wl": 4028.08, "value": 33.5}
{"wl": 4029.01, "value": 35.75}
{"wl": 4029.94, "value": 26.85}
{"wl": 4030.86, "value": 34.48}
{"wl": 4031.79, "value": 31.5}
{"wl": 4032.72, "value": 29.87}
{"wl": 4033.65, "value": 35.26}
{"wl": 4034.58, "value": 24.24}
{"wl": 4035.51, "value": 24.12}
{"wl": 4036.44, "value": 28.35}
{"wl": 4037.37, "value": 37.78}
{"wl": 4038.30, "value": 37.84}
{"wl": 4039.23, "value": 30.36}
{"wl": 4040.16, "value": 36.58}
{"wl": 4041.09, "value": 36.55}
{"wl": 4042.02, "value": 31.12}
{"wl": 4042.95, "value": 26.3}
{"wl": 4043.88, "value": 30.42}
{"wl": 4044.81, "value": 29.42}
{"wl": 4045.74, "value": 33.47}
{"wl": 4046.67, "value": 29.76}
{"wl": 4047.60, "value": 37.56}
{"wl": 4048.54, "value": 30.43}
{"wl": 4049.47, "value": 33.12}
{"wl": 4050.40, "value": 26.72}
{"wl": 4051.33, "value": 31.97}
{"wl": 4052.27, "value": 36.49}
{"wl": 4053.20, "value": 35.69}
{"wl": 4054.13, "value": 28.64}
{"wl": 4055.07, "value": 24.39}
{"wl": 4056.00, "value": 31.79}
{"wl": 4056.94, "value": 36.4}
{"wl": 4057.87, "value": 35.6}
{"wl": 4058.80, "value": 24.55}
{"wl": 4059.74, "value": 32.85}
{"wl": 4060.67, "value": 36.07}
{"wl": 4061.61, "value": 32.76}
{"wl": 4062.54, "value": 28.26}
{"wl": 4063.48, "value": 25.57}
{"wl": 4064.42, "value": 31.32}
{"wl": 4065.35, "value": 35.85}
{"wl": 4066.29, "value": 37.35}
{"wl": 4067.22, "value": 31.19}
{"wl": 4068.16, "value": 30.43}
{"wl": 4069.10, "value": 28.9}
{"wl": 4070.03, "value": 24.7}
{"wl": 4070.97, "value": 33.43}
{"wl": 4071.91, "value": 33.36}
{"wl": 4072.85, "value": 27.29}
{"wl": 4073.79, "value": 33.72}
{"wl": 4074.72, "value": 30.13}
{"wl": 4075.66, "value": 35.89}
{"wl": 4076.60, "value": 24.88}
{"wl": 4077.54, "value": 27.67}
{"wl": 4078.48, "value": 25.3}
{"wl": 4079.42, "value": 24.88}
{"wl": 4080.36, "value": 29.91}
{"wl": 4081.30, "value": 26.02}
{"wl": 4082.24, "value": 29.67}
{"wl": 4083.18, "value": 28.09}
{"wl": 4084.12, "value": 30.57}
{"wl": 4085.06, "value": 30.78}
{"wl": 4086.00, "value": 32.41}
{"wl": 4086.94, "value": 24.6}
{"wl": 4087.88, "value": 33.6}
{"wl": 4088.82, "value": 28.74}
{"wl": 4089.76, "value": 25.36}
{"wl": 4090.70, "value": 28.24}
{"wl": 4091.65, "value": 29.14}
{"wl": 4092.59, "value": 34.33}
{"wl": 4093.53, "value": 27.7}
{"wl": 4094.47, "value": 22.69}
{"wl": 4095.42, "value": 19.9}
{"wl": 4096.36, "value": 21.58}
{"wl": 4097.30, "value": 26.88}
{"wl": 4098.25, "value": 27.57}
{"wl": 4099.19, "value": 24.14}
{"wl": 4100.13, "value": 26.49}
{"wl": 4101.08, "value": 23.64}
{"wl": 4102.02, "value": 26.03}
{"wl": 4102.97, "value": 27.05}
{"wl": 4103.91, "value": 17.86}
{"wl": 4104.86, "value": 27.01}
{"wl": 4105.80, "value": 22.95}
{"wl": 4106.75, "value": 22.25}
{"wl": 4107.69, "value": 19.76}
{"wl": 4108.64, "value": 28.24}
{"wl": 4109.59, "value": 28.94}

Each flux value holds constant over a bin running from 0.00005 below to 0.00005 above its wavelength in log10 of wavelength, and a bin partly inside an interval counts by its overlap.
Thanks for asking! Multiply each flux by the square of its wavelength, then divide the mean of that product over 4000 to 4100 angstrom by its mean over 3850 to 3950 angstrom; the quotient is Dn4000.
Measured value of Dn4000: 1.33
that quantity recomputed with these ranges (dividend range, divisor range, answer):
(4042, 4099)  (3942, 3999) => 1.24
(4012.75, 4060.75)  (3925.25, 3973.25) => 1.47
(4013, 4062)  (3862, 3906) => 1.51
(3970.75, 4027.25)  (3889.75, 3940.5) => 1.20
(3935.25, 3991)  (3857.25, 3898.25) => 1.12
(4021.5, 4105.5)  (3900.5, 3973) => 1.29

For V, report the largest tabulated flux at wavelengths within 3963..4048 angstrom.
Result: 38.69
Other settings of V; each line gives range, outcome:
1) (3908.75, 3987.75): 36.84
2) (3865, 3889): 30.69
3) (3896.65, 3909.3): 30.56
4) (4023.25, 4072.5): 37.84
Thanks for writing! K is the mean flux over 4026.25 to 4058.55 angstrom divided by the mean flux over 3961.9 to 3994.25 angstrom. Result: 1.33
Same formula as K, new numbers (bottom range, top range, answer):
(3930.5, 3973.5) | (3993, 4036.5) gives 1.37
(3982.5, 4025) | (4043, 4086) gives 1.02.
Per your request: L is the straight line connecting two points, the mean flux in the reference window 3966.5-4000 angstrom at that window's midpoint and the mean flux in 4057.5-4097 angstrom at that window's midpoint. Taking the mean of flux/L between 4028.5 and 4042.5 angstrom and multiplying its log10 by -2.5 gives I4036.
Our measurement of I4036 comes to -0.16 mag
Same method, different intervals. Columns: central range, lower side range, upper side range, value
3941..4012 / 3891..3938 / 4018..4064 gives 0.09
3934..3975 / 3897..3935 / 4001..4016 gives 0.21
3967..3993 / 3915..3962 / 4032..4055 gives 0.14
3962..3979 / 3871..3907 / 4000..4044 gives 0.34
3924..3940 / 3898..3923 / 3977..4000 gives 0.31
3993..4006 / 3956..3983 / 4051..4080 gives -0.21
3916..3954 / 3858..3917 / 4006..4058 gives 0.06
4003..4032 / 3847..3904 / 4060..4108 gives -0.18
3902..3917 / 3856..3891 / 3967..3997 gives -0.23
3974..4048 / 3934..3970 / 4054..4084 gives -0.13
